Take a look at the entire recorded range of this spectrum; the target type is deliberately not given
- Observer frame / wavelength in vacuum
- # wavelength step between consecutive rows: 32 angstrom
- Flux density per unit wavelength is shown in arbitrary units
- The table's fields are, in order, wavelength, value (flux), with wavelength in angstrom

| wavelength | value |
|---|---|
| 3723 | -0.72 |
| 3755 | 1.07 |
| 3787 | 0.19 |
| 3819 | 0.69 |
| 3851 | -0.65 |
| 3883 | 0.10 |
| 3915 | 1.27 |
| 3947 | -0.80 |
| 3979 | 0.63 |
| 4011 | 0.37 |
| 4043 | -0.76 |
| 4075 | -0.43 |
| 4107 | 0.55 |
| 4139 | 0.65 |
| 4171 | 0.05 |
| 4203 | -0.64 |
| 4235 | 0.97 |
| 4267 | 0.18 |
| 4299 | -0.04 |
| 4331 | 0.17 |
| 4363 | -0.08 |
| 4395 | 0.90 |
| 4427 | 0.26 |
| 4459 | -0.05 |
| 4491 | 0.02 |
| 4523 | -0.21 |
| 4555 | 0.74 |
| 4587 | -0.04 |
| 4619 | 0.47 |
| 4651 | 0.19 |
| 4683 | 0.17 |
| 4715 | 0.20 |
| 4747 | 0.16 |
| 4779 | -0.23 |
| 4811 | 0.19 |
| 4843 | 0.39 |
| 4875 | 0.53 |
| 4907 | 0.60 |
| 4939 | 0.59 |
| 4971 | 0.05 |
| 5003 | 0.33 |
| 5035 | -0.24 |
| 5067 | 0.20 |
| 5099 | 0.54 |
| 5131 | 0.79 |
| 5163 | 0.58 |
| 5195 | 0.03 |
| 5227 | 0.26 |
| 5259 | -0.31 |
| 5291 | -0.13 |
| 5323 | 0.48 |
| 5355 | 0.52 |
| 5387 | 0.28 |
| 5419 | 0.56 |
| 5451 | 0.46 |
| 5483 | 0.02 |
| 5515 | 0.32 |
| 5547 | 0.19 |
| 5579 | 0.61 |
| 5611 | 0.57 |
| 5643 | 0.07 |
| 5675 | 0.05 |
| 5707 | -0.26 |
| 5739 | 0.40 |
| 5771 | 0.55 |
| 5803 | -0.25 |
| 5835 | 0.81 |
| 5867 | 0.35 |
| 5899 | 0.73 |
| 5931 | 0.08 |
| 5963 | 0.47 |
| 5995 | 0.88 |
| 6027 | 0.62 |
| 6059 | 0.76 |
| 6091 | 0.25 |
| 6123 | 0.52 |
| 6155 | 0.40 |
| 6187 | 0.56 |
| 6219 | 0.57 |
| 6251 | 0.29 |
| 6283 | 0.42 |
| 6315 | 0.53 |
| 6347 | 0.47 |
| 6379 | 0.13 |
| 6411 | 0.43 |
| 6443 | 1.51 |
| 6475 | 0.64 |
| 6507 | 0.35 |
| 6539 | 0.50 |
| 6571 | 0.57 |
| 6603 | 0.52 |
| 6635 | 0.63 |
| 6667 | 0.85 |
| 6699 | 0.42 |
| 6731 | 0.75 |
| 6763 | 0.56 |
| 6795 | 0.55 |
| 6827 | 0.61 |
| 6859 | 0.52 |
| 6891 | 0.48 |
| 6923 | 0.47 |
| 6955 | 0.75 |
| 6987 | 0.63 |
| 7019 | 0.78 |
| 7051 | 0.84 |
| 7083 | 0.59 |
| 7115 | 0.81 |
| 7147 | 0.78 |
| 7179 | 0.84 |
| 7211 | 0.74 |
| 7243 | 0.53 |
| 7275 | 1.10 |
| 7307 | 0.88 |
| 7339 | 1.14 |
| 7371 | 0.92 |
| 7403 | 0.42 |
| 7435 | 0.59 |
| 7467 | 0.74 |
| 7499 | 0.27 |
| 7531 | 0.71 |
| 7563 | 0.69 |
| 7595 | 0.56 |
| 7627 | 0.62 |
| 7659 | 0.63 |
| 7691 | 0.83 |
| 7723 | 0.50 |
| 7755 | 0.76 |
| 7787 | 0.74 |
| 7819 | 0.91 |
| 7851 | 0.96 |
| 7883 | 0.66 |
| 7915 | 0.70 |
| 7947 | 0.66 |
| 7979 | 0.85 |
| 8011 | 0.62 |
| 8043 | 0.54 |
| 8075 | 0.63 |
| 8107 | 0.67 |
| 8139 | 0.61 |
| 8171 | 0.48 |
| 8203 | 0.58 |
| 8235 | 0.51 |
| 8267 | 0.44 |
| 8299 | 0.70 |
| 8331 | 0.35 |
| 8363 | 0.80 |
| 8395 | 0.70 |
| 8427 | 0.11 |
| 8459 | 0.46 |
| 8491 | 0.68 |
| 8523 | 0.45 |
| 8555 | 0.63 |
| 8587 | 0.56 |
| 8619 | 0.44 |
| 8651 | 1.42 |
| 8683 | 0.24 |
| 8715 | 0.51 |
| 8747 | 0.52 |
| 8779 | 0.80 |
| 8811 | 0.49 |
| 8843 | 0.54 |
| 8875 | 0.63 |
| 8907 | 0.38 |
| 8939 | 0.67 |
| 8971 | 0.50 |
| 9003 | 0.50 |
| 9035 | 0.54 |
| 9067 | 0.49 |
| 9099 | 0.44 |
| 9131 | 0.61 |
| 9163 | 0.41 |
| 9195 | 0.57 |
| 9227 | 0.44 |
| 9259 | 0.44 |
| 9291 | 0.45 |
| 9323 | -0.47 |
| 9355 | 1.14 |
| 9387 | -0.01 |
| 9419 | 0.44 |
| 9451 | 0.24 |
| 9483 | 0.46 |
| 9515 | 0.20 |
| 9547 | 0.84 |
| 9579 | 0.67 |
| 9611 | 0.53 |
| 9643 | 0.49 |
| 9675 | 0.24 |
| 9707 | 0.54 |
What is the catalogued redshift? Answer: 0.727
